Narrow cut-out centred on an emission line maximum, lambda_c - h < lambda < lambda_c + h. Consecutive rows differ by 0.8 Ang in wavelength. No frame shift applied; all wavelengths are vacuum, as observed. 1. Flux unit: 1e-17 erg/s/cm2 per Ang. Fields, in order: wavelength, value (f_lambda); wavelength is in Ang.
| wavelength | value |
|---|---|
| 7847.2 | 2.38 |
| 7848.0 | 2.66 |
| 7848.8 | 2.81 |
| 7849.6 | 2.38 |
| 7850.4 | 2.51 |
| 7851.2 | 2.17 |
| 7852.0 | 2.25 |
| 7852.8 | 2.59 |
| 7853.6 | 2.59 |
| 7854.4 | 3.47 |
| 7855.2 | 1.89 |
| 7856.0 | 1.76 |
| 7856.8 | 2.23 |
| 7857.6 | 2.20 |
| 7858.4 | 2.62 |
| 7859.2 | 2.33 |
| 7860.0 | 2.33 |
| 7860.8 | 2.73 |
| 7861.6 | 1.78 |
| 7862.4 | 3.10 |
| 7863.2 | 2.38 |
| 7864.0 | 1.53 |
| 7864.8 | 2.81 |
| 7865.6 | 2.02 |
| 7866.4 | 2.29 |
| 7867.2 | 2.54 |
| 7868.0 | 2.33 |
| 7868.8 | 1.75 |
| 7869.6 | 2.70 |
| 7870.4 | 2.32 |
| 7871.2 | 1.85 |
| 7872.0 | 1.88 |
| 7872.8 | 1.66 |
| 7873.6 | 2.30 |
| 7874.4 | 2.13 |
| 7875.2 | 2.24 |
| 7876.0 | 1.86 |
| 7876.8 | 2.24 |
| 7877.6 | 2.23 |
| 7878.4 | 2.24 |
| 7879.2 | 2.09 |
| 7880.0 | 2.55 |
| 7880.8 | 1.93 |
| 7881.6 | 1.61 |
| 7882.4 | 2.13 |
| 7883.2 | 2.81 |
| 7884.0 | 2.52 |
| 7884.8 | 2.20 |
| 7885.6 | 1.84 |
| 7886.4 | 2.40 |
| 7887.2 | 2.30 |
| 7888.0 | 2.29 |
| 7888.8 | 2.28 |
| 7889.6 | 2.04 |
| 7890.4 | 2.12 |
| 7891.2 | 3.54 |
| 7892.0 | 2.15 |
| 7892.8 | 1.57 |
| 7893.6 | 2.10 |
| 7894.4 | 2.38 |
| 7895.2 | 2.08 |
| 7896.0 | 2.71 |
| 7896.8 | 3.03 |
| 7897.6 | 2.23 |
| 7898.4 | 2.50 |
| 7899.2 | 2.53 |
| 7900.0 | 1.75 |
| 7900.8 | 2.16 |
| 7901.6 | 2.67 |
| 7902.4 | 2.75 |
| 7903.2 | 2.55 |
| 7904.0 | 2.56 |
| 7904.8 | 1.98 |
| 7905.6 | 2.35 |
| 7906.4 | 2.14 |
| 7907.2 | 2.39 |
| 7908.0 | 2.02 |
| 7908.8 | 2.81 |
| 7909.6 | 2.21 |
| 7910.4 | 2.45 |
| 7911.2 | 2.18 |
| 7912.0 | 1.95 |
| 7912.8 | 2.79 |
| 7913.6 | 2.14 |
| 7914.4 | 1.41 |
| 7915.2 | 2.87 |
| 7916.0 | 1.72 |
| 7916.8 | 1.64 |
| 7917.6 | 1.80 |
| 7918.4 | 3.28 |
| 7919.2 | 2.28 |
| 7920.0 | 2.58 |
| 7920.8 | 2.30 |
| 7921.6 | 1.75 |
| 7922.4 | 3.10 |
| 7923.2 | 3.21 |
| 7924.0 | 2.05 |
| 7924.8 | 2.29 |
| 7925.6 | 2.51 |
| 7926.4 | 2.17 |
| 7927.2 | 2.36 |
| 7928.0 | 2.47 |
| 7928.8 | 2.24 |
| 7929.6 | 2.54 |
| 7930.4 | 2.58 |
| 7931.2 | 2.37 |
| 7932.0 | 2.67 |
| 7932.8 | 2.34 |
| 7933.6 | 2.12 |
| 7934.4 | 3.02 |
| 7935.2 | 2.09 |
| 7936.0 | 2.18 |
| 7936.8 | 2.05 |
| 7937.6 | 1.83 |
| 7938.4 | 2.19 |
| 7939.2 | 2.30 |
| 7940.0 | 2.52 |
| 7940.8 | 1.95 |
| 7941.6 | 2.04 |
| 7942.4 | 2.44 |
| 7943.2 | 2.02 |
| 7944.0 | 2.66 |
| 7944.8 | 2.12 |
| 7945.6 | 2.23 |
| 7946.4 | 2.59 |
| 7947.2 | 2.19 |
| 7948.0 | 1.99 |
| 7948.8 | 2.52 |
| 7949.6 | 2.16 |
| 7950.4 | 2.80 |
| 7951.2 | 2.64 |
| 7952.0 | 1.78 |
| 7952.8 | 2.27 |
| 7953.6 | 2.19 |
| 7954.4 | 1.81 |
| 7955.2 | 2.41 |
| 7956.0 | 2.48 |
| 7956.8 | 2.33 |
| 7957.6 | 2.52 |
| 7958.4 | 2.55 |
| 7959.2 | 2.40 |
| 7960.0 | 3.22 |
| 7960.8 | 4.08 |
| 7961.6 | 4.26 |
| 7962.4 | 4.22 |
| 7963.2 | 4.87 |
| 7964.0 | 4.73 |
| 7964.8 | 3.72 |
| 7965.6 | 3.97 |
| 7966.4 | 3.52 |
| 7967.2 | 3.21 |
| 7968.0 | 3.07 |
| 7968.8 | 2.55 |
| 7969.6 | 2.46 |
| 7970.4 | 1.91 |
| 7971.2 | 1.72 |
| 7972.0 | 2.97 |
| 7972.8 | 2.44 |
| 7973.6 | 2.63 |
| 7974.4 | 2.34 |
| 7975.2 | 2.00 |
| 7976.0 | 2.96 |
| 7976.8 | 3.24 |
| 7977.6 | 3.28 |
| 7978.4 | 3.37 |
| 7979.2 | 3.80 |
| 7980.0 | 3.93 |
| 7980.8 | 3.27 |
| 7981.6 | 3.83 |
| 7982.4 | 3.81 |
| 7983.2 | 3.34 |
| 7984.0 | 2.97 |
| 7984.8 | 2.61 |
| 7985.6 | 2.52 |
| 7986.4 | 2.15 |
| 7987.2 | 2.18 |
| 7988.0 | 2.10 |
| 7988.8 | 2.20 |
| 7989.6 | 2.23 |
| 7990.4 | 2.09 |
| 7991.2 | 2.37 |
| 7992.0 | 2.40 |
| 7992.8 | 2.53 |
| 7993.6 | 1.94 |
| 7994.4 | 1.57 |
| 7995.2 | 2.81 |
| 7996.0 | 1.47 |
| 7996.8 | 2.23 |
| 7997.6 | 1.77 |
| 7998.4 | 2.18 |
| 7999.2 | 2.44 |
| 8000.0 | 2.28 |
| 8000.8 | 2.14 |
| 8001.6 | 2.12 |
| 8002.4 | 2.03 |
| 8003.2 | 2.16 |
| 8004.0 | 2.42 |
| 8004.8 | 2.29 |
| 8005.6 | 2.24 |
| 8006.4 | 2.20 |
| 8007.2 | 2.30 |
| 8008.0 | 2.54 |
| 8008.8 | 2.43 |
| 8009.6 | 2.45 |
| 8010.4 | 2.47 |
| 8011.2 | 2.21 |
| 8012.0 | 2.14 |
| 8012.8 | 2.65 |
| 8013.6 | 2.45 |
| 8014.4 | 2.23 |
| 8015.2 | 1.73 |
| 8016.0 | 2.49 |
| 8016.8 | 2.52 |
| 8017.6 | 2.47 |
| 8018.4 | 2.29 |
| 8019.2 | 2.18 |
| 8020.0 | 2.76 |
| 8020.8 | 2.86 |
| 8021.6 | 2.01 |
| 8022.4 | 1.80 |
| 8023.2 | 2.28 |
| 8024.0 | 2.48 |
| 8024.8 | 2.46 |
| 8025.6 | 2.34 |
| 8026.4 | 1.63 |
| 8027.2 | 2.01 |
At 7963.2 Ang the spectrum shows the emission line [S II]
